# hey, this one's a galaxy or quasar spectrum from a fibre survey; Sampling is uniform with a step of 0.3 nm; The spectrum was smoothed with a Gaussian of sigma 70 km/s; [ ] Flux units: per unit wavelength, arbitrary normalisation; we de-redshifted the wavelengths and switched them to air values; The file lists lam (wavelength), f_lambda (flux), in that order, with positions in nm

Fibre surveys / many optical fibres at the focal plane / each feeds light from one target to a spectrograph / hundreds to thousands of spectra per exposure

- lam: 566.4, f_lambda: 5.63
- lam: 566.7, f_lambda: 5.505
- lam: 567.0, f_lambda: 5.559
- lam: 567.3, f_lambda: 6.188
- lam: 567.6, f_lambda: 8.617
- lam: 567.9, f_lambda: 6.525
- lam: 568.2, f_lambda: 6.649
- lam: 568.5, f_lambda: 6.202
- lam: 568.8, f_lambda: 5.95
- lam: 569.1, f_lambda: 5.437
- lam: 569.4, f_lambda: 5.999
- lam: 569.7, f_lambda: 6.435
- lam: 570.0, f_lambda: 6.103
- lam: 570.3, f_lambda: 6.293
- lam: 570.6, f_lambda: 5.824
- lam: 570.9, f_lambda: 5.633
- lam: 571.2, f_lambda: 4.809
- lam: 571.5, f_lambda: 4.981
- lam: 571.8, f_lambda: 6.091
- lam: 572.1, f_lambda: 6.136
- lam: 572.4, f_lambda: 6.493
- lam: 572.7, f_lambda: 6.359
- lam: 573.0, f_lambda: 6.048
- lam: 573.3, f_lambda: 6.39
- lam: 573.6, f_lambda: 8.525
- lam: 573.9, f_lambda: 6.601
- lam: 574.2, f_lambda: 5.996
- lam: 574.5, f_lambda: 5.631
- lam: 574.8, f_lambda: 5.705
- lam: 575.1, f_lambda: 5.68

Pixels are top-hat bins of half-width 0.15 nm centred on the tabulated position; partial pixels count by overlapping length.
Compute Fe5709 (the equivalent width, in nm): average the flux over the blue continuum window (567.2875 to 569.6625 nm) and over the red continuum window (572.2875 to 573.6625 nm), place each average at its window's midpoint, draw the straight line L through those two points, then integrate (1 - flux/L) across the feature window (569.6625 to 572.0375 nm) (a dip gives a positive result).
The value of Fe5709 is 0.29 nm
